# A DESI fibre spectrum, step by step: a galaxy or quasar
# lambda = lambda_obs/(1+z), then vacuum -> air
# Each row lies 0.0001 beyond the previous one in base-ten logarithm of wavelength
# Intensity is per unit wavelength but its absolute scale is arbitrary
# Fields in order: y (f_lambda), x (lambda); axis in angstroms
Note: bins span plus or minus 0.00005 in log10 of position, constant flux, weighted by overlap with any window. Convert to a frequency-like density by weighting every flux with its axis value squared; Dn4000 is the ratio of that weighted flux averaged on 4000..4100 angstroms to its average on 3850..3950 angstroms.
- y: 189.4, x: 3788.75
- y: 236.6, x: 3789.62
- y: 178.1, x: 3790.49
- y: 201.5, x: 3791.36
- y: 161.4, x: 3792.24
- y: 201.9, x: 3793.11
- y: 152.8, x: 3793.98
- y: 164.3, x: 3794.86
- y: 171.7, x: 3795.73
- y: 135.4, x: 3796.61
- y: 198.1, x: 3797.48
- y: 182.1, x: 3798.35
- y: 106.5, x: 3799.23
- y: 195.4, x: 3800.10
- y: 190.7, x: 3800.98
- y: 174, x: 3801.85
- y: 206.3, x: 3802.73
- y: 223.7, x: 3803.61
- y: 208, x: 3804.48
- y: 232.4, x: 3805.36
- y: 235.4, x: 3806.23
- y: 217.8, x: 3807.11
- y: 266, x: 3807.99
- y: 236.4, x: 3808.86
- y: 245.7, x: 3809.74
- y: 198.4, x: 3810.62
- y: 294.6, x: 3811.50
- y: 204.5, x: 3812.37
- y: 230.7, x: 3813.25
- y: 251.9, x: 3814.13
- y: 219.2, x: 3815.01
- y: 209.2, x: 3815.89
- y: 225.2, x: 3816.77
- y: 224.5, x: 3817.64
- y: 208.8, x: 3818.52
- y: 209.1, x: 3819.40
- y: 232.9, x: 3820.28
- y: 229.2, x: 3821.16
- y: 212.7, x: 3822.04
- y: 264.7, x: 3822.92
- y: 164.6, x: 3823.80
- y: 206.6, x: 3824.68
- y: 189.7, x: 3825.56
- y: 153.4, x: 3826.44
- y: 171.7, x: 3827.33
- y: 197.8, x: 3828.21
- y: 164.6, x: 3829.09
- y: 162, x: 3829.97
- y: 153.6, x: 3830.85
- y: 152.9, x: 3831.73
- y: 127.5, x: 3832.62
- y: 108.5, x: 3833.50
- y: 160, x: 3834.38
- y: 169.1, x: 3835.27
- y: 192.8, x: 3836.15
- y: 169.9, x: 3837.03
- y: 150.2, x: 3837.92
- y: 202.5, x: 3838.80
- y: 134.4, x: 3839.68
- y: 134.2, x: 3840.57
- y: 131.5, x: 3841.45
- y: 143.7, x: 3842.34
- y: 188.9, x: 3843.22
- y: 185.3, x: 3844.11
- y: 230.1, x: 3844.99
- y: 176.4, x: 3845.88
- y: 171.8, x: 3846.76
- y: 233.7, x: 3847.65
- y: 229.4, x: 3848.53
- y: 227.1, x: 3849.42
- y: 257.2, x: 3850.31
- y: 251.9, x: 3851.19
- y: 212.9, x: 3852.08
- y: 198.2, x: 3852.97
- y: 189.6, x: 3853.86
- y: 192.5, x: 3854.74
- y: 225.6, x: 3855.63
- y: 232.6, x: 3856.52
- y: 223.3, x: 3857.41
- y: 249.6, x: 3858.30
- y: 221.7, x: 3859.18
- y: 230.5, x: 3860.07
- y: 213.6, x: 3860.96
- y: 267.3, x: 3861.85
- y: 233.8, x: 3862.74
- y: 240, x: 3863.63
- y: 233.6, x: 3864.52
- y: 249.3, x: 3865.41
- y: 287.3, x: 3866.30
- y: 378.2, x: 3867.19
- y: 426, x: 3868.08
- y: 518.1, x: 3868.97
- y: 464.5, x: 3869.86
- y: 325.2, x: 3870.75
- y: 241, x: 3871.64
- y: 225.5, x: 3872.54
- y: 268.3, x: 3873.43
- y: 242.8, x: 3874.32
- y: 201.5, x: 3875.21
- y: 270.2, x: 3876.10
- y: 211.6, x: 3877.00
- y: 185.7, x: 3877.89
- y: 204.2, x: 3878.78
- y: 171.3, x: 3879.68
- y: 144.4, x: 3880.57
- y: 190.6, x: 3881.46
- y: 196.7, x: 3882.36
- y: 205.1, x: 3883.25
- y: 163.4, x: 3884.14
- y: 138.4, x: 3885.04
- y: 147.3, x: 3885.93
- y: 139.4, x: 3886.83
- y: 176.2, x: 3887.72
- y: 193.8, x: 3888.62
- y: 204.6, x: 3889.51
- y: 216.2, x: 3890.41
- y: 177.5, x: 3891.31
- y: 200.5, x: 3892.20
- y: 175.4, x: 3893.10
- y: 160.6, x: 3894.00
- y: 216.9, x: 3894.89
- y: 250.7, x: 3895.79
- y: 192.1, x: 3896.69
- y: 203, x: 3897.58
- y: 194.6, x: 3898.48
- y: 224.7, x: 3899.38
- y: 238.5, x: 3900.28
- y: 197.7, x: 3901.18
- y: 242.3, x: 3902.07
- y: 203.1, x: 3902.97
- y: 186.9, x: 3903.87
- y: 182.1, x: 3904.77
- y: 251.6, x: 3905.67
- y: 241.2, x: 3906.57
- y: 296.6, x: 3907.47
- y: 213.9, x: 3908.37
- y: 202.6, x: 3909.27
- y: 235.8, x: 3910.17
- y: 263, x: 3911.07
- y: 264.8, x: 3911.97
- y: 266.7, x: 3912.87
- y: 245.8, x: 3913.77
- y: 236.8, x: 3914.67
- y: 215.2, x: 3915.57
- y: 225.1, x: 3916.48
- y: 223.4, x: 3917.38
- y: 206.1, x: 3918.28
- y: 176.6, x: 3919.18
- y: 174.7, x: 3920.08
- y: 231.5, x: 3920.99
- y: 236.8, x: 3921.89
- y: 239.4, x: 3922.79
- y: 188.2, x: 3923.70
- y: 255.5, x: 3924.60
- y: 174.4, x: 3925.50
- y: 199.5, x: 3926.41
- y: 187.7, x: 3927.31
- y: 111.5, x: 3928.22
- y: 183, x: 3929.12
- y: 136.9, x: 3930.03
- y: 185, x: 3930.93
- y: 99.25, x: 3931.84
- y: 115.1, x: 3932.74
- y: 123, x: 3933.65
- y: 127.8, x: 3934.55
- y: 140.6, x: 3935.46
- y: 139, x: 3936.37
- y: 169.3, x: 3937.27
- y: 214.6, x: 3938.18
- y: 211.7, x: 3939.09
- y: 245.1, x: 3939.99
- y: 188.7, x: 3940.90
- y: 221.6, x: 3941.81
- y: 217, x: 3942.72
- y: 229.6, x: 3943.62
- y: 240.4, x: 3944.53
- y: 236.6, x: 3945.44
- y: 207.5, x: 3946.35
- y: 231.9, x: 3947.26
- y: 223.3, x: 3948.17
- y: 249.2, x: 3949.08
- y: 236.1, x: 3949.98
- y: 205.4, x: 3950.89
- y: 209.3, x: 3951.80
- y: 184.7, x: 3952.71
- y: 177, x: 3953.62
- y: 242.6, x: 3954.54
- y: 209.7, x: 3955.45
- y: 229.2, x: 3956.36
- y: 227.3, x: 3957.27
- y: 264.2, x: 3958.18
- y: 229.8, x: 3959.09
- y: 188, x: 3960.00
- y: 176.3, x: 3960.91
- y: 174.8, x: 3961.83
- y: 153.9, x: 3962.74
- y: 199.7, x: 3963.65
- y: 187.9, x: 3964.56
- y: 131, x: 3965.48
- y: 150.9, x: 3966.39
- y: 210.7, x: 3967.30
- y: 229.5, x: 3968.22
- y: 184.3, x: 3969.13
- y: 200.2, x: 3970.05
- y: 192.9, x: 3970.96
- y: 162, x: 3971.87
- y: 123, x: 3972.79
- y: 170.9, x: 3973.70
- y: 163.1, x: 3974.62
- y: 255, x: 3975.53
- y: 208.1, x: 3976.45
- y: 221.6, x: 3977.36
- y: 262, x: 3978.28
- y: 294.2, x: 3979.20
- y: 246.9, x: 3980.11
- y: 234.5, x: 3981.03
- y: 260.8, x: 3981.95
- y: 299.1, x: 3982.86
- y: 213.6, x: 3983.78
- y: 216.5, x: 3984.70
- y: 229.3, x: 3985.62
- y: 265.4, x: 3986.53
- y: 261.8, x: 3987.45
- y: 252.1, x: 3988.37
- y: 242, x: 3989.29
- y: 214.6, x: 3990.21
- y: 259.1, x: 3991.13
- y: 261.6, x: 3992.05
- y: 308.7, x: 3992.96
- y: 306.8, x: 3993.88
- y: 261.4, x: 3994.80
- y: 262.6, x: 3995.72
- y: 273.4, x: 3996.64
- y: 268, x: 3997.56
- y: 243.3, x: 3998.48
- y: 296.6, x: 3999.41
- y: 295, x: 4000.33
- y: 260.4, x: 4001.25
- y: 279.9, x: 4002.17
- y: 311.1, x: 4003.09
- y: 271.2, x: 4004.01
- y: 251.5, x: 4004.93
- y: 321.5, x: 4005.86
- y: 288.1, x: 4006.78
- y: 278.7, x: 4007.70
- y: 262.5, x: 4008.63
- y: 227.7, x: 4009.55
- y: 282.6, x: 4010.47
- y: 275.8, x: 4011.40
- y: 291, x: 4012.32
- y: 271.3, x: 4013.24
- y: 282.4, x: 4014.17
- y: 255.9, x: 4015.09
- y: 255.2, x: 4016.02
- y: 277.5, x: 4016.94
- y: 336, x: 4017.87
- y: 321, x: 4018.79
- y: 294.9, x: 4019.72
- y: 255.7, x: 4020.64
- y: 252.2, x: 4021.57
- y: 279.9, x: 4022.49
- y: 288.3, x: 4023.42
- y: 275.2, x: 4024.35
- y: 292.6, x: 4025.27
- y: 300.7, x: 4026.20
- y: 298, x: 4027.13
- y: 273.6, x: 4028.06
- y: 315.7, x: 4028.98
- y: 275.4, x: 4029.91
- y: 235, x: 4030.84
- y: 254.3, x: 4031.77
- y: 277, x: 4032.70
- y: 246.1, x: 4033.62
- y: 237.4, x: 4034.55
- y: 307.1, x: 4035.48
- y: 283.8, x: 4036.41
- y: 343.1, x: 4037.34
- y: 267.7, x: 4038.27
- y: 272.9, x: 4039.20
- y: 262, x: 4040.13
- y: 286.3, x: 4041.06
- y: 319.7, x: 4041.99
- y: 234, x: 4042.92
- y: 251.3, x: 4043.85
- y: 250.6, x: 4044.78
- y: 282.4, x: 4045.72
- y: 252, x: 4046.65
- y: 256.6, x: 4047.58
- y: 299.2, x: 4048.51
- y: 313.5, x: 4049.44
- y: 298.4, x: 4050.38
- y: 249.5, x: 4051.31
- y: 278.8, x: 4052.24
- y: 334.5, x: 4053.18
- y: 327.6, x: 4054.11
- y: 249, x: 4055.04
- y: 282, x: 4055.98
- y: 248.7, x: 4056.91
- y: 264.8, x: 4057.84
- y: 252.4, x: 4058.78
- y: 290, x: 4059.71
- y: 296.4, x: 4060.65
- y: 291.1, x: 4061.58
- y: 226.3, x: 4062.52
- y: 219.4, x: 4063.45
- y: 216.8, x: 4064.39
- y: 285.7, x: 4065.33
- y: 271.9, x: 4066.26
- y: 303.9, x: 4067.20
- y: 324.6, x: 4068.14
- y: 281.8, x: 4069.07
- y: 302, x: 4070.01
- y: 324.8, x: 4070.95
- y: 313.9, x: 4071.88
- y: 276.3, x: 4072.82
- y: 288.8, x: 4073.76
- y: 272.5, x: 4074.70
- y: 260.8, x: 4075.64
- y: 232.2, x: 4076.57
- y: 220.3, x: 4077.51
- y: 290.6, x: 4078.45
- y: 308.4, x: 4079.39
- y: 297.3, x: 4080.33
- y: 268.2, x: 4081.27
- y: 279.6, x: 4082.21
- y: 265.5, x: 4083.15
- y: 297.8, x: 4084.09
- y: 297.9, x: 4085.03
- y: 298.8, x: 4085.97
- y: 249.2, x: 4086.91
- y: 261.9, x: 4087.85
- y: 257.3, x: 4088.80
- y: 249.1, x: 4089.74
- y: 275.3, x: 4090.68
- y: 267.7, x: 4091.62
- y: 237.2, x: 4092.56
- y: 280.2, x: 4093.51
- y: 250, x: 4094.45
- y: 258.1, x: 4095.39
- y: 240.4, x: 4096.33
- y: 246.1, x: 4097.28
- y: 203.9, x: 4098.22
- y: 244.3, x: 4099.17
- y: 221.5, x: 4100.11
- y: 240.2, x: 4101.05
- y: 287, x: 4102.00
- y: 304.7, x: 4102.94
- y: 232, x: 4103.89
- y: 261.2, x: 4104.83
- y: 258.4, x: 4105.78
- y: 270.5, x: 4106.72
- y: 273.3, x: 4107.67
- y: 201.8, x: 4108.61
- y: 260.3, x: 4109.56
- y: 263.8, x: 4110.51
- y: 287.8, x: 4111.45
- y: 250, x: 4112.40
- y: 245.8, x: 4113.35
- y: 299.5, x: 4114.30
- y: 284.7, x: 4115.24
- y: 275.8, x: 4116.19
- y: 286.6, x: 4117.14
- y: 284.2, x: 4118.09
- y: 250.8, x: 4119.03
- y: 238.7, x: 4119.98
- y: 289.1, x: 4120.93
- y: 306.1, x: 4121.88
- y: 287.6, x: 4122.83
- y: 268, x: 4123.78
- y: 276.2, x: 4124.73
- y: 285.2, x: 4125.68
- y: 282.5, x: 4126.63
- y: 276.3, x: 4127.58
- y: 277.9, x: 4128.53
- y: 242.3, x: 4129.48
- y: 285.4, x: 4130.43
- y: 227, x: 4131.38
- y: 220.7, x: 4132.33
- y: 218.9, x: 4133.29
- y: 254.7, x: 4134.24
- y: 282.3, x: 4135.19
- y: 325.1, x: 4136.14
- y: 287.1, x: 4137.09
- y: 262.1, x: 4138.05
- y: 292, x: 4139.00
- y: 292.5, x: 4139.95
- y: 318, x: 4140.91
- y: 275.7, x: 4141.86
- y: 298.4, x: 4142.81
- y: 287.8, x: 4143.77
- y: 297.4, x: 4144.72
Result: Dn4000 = 1.4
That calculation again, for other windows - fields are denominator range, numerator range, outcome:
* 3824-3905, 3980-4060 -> 1.41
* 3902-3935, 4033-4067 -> 1.44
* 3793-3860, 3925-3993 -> 1.11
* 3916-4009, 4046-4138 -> 1.31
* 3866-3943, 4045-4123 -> 1.38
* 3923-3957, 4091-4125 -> 1.47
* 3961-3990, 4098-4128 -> 1.34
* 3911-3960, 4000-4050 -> 1.42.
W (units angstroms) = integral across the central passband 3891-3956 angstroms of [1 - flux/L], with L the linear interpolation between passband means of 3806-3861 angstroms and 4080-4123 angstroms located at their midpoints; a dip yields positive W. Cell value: 4.9 angstroms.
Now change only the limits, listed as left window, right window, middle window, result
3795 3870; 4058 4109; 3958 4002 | 3.0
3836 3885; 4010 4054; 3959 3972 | 3.8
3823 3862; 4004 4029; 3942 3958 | 1.6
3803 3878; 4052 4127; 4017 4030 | -1.6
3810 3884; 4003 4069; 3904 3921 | 0.7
